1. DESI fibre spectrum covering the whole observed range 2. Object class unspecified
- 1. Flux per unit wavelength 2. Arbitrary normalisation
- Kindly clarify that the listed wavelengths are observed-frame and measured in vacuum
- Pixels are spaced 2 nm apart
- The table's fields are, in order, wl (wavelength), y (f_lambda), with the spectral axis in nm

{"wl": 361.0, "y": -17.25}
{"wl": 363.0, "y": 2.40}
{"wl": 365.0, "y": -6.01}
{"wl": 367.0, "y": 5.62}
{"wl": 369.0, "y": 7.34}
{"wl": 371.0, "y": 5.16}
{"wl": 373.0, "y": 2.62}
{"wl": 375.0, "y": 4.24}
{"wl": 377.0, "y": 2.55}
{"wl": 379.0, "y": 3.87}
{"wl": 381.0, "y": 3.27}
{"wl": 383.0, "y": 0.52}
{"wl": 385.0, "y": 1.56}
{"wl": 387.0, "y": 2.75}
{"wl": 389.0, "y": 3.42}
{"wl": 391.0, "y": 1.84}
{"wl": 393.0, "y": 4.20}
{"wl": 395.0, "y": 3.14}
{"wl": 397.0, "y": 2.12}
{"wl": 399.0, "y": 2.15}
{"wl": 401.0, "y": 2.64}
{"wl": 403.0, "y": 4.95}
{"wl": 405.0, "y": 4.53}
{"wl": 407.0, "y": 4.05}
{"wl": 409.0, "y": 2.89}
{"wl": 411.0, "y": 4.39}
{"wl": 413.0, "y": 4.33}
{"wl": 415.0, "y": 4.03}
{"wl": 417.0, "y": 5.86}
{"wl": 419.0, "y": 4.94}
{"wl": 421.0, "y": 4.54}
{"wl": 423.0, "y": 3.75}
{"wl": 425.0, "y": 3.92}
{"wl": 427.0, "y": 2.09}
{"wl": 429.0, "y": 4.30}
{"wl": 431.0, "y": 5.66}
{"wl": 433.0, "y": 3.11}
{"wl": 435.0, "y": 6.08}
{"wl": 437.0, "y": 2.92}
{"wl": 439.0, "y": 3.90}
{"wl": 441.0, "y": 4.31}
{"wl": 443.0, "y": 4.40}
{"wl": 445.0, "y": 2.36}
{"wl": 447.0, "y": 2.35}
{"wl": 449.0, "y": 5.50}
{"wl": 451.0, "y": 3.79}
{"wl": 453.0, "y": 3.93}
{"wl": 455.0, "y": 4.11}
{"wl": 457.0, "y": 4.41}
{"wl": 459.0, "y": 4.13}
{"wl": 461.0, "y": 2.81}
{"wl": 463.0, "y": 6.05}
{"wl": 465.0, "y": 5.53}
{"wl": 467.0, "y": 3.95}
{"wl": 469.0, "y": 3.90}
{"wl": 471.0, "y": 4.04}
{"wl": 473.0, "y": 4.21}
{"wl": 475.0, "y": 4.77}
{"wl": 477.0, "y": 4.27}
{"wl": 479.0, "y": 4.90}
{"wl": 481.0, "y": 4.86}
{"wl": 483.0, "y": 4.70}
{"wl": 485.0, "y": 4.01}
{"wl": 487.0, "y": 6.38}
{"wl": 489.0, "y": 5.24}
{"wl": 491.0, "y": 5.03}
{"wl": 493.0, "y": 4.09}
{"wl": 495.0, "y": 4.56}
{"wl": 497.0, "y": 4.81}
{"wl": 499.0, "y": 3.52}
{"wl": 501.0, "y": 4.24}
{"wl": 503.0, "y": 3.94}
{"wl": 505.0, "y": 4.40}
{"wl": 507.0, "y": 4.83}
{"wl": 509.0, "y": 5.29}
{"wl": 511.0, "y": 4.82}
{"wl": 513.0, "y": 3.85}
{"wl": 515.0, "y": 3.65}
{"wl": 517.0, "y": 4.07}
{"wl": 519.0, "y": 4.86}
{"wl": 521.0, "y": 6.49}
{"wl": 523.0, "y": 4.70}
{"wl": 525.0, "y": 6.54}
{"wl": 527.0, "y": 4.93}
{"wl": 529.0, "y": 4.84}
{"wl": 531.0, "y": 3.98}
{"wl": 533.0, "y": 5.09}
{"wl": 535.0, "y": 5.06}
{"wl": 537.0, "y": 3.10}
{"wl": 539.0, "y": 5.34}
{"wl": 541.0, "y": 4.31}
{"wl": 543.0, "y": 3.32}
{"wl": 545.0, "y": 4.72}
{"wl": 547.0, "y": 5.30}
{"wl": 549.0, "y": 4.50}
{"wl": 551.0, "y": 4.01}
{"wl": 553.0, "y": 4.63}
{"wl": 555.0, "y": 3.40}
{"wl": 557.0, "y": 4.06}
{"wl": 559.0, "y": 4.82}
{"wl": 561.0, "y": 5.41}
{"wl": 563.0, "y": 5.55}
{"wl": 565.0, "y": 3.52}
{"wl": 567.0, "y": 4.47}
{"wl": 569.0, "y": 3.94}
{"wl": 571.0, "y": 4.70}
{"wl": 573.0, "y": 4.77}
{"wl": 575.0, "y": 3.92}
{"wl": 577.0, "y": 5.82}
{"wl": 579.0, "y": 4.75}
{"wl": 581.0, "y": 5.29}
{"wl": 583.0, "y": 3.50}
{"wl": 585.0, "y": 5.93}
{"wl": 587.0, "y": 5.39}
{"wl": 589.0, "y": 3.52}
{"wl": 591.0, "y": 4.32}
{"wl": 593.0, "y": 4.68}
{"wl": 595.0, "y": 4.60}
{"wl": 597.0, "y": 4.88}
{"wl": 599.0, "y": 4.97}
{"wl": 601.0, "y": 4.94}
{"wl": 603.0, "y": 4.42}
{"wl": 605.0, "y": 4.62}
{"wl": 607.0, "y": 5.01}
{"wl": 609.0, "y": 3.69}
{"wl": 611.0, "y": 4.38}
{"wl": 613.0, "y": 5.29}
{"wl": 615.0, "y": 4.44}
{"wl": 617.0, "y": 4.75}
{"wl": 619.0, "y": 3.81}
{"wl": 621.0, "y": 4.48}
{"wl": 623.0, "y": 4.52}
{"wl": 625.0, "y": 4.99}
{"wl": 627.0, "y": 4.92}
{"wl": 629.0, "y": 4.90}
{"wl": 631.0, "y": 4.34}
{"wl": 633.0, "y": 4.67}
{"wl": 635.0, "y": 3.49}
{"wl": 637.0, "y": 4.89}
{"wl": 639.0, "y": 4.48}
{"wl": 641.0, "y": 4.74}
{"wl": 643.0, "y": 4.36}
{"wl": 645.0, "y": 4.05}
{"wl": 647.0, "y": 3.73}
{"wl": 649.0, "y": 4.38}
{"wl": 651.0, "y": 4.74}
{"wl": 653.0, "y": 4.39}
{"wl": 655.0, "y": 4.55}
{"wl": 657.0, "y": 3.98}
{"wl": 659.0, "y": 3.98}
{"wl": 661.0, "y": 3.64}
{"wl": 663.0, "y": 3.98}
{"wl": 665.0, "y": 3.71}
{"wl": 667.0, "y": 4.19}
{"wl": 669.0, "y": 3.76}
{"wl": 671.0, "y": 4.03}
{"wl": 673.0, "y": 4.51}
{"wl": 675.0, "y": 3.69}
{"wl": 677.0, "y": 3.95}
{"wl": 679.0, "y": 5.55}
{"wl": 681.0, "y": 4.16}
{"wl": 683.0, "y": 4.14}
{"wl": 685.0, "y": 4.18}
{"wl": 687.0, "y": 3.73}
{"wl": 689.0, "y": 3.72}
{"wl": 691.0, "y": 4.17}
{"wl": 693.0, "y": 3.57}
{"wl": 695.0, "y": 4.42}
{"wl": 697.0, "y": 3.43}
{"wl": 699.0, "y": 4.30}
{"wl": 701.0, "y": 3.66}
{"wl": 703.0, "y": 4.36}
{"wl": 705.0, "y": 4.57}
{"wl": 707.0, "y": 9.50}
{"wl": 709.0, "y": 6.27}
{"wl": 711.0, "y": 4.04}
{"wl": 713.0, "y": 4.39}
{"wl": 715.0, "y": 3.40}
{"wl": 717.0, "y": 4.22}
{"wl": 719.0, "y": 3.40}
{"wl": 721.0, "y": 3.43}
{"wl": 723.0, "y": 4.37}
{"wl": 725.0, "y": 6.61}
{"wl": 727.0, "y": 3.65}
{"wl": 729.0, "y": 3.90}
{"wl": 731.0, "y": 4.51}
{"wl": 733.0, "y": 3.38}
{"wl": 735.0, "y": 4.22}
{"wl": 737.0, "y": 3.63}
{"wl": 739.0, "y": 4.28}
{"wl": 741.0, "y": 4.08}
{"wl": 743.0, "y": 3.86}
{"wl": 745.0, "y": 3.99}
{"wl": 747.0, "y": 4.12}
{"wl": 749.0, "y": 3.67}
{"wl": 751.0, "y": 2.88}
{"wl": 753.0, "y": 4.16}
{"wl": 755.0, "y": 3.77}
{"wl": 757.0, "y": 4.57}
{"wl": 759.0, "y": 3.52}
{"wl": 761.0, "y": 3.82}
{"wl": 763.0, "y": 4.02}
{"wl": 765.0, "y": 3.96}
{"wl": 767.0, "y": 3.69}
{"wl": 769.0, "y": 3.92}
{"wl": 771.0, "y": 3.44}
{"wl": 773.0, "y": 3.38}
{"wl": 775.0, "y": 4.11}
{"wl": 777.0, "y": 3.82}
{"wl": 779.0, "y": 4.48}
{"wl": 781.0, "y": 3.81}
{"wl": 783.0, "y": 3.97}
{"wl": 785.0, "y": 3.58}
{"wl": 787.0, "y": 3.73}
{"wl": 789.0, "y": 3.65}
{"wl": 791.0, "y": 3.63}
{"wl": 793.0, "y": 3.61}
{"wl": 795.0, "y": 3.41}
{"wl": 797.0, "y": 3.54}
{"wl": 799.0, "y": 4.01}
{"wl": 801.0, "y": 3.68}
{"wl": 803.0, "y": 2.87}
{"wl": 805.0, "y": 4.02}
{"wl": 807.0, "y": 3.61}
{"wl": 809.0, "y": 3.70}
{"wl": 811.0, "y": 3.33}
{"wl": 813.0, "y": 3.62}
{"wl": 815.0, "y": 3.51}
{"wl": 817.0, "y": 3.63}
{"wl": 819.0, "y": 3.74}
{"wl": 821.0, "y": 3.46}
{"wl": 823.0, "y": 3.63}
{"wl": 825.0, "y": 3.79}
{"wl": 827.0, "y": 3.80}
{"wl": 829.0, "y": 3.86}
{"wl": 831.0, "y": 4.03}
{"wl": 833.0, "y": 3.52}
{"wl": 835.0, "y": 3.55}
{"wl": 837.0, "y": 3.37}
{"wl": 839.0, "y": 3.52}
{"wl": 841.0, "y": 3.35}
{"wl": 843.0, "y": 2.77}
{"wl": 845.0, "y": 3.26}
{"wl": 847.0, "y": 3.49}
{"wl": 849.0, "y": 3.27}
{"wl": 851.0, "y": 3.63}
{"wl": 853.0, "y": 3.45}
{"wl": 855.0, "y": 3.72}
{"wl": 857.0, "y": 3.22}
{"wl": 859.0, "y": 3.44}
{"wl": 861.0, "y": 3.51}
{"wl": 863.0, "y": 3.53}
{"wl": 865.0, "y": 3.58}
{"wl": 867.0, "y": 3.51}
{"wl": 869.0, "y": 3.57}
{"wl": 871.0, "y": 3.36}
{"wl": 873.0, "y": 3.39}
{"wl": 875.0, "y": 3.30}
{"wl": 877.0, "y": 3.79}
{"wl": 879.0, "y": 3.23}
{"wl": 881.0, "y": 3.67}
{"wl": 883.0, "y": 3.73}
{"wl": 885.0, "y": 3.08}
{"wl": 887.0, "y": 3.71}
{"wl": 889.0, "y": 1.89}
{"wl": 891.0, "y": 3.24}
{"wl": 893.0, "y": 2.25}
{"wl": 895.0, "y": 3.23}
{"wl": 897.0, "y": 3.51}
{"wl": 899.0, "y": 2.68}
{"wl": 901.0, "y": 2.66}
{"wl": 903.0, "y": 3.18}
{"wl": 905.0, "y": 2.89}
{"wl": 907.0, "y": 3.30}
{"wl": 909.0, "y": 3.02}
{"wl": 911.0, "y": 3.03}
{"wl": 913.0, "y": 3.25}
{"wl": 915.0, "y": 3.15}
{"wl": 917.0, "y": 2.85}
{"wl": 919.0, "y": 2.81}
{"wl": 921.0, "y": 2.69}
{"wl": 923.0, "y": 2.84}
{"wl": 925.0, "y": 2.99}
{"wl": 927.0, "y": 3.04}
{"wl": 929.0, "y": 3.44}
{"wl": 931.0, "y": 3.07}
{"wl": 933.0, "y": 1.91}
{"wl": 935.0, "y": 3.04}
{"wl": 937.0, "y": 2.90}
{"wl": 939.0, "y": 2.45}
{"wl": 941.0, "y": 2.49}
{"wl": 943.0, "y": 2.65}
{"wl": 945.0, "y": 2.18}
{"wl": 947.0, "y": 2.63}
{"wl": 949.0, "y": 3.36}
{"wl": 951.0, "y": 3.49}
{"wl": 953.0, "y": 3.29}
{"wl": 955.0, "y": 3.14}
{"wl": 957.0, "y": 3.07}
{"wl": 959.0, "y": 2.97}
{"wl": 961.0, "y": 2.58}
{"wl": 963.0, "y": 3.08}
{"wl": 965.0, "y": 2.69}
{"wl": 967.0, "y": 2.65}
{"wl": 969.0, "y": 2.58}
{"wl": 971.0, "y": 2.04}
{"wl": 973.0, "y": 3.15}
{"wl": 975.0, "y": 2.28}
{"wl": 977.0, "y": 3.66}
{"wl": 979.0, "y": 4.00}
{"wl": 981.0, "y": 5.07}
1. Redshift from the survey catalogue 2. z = 0.078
